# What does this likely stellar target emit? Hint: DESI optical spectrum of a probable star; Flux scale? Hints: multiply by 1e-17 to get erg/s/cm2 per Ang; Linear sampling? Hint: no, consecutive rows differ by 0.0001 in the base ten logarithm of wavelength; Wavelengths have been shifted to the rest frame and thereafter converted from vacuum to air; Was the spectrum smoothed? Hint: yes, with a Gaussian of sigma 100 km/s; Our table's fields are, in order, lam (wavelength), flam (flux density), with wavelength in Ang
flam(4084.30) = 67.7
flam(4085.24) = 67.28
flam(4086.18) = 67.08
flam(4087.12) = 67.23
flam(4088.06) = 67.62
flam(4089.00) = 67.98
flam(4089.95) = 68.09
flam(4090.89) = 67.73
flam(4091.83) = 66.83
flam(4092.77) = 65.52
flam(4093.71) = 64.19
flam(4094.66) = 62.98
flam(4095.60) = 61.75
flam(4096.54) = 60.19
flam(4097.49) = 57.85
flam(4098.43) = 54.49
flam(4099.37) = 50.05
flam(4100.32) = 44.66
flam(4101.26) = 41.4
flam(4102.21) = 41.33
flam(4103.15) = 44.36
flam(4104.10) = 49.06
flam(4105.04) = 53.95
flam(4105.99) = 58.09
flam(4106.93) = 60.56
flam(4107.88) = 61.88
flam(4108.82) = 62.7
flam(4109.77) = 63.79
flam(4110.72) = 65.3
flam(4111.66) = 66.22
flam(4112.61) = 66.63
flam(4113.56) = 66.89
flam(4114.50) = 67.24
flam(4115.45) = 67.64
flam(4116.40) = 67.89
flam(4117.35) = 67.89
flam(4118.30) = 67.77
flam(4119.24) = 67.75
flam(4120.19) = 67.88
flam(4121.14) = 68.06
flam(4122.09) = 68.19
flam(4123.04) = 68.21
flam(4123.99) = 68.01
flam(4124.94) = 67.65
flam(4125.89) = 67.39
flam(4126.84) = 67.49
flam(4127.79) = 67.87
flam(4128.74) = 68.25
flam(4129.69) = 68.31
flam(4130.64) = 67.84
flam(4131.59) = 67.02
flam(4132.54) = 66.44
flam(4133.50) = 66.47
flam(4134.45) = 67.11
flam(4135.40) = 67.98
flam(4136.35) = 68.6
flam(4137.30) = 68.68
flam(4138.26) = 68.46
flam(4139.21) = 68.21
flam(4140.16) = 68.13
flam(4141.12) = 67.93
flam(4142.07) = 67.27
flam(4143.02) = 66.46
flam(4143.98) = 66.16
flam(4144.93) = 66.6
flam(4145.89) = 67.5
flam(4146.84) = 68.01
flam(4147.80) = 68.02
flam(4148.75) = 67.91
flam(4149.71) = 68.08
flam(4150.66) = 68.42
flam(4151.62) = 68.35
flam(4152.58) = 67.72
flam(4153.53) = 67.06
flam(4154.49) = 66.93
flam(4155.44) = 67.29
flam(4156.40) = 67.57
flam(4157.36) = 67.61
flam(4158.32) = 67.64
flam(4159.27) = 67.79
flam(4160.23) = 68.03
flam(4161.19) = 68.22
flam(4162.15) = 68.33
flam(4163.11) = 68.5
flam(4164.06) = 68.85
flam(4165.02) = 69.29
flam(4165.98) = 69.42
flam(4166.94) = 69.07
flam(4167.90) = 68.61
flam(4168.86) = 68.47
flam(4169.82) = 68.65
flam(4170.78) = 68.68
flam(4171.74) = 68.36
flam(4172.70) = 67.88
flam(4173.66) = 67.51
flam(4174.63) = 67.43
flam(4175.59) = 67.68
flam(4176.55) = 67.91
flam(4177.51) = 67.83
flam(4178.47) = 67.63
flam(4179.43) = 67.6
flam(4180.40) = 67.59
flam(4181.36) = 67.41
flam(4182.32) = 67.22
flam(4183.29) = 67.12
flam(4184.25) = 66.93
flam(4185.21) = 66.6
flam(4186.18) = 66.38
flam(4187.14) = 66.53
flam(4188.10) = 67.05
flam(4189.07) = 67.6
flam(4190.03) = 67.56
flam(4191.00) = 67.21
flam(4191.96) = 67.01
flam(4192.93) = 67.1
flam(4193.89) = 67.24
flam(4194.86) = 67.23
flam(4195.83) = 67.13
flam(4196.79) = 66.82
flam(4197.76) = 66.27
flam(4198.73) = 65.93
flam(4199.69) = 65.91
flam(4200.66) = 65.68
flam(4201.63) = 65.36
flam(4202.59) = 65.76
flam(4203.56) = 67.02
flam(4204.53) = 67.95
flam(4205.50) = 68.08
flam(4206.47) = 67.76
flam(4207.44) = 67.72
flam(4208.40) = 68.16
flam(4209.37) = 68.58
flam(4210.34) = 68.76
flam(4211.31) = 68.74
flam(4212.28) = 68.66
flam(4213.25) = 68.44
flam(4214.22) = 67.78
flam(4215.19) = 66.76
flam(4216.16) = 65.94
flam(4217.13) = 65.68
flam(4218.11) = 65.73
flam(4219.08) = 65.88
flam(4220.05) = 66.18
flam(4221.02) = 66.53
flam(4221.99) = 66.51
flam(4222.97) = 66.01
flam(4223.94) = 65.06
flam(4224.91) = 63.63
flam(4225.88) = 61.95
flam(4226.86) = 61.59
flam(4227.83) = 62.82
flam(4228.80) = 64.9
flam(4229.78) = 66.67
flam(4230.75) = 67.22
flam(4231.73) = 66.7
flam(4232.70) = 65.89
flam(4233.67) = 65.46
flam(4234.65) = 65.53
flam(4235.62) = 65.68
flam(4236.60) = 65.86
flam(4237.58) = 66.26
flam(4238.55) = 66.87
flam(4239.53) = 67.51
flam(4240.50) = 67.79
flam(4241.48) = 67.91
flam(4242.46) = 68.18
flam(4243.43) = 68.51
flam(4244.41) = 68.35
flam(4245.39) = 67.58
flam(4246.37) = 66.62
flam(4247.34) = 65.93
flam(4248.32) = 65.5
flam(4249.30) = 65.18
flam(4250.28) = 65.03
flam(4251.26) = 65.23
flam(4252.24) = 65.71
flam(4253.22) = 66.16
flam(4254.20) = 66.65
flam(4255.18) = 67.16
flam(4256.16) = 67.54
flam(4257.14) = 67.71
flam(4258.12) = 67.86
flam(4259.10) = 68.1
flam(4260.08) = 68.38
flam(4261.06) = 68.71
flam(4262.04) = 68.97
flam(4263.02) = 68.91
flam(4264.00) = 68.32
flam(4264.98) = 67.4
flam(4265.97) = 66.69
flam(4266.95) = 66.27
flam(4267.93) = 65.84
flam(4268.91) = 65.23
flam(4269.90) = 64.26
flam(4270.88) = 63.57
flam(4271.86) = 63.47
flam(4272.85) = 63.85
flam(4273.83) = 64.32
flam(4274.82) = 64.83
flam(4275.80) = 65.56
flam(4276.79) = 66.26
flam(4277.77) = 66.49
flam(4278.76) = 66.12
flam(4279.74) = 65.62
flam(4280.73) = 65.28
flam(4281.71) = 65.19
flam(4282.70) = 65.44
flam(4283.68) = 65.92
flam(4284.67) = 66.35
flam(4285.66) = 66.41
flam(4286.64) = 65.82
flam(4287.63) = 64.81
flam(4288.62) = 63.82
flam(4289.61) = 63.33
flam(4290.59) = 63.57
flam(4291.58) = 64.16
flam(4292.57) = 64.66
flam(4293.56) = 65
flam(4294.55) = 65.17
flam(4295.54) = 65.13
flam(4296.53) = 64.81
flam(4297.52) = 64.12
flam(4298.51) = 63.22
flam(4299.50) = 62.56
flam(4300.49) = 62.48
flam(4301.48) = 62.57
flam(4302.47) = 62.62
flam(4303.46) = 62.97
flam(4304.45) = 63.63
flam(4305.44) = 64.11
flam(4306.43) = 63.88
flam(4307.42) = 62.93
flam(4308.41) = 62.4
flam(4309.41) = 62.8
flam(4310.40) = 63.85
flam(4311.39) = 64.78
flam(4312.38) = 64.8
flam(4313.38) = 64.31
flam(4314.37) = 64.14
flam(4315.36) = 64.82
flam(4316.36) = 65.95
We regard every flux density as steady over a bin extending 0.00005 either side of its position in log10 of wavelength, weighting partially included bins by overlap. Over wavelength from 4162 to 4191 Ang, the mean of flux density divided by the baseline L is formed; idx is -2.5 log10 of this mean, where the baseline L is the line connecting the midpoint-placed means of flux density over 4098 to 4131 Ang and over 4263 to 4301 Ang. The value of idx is -0.08 mag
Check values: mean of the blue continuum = 62.1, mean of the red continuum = 65.1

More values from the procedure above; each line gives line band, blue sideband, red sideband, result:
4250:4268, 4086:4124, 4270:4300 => -0.05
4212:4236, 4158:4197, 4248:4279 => 0.02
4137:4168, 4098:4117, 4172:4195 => -0.07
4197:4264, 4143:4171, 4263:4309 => -0.01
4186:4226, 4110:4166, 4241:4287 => 0.00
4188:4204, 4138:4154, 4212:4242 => 0.00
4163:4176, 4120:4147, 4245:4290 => -0.02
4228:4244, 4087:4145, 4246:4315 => -0.03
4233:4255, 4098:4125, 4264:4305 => -0.04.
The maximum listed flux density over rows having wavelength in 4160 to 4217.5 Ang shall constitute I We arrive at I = 69.42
